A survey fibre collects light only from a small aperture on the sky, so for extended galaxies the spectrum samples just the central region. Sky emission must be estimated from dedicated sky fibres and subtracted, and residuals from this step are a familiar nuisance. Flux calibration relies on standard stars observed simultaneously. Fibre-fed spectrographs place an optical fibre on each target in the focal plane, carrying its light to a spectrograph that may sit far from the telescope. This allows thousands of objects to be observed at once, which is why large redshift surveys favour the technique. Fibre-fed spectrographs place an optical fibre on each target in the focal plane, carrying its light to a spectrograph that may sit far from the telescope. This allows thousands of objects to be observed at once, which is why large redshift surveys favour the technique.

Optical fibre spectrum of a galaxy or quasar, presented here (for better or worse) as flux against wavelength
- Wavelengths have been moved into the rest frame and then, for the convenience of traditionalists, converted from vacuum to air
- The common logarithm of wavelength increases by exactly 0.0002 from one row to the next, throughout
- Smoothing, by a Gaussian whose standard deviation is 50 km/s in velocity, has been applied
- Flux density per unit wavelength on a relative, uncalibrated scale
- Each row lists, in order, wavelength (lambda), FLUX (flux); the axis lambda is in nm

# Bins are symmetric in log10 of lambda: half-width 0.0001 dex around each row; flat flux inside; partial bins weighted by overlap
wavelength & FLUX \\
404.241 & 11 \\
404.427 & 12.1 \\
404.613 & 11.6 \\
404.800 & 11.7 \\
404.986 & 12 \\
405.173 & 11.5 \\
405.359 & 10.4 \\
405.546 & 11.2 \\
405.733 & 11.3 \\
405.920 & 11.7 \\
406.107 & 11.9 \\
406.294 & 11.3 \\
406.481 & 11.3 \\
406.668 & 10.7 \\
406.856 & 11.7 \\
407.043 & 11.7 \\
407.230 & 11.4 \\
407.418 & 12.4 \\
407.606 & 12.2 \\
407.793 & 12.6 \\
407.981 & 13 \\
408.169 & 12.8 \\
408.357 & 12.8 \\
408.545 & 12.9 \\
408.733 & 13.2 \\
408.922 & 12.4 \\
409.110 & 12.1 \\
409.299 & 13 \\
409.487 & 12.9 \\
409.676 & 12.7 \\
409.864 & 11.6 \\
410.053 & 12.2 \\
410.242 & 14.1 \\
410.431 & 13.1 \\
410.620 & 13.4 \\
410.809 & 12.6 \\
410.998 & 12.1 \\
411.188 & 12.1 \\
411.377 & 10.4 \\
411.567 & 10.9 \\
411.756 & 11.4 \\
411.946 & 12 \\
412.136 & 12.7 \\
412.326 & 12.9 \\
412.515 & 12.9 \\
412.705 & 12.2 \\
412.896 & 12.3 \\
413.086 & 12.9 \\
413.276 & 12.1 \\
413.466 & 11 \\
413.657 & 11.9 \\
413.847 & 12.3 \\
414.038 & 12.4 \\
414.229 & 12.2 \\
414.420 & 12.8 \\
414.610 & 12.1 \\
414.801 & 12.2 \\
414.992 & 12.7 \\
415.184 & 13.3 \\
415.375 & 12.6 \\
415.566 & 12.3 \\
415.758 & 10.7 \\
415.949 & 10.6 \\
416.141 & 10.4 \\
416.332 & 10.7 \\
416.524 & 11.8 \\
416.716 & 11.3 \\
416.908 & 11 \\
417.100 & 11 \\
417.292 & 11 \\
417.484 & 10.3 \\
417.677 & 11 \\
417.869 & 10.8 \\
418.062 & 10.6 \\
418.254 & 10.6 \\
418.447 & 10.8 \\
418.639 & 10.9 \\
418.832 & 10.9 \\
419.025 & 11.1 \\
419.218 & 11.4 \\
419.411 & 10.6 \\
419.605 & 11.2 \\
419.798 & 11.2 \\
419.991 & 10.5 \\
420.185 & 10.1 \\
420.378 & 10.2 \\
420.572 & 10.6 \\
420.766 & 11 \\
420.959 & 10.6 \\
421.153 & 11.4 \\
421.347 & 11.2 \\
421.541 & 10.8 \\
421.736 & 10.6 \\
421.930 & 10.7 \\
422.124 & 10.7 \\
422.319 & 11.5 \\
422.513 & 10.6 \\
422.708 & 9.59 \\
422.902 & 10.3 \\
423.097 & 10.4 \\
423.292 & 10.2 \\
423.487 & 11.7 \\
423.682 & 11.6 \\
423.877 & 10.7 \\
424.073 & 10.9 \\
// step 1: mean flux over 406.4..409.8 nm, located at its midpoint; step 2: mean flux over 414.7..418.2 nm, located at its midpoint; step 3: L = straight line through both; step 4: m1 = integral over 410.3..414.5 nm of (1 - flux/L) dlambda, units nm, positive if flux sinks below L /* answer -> -0.15 nm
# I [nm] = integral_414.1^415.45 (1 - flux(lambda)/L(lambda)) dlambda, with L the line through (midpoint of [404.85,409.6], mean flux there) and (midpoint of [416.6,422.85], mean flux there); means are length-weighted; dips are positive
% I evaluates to -0.15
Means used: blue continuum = 12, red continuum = 10.8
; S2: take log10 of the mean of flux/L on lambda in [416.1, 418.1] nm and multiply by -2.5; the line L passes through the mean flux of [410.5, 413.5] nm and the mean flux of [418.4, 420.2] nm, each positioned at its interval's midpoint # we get 0.04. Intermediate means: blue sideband 12.2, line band 10.9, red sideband 10.9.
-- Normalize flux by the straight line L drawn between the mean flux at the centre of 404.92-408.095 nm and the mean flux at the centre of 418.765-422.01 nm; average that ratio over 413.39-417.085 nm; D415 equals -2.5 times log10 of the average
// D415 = -0.06 mag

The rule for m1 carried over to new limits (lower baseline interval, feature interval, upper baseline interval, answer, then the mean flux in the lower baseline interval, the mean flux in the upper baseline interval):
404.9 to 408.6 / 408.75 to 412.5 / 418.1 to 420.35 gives -0.28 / 11.8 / 10.8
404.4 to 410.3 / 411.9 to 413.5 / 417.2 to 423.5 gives -0.12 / 12.1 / 10.7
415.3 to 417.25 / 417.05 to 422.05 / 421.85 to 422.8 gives 0.04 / 11.2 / 10.6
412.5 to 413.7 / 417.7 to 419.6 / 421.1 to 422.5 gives 0.08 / 12.1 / 10.9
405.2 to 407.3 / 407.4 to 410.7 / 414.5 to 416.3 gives -0.36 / 11.3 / 11.8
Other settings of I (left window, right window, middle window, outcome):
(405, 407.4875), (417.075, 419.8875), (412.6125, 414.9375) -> -0.23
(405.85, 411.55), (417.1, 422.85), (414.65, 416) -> -0.08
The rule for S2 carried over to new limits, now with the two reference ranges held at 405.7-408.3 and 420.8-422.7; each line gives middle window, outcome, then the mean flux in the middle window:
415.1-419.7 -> 0.004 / 11.1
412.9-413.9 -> -0.058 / 12.1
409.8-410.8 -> -0.110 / 12.9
